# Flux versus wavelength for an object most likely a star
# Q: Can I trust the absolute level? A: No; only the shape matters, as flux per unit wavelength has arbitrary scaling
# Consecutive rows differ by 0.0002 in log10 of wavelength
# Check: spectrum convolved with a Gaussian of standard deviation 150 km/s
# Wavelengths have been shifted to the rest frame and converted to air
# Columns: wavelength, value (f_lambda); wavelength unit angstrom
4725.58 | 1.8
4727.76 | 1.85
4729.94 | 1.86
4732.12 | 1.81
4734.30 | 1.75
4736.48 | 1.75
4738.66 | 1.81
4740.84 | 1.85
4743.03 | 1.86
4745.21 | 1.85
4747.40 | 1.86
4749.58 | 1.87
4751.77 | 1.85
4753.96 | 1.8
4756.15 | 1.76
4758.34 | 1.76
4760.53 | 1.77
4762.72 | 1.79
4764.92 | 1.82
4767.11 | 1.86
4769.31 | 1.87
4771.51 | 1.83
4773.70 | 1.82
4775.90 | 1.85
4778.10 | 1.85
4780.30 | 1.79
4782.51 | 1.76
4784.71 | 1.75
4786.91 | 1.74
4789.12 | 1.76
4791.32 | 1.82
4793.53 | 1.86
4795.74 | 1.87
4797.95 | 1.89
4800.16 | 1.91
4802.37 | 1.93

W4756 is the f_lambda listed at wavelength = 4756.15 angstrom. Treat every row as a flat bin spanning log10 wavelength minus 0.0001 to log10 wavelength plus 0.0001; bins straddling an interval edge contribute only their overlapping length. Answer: 1.76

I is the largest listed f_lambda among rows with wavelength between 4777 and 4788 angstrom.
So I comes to 1.85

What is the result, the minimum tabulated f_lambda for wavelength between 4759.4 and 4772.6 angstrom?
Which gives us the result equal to 1.77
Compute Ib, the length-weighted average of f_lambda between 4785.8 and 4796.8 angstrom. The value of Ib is 1.81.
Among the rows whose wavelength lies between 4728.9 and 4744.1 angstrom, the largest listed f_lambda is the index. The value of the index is 1.86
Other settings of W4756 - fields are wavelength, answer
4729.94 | 1.86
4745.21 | 1.85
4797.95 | 1.89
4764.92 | 1.82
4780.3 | 1.79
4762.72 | 1.79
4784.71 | 1.75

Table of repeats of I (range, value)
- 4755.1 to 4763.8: 1.79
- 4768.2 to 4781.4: 1.87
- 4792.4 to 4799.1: 1.89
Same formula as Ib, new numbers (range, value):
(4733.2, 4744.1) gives 1.8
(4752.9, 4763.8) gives 1.78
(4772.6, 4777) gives 1.84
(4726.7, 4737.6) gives 1.8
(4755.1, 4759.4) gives 1.76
